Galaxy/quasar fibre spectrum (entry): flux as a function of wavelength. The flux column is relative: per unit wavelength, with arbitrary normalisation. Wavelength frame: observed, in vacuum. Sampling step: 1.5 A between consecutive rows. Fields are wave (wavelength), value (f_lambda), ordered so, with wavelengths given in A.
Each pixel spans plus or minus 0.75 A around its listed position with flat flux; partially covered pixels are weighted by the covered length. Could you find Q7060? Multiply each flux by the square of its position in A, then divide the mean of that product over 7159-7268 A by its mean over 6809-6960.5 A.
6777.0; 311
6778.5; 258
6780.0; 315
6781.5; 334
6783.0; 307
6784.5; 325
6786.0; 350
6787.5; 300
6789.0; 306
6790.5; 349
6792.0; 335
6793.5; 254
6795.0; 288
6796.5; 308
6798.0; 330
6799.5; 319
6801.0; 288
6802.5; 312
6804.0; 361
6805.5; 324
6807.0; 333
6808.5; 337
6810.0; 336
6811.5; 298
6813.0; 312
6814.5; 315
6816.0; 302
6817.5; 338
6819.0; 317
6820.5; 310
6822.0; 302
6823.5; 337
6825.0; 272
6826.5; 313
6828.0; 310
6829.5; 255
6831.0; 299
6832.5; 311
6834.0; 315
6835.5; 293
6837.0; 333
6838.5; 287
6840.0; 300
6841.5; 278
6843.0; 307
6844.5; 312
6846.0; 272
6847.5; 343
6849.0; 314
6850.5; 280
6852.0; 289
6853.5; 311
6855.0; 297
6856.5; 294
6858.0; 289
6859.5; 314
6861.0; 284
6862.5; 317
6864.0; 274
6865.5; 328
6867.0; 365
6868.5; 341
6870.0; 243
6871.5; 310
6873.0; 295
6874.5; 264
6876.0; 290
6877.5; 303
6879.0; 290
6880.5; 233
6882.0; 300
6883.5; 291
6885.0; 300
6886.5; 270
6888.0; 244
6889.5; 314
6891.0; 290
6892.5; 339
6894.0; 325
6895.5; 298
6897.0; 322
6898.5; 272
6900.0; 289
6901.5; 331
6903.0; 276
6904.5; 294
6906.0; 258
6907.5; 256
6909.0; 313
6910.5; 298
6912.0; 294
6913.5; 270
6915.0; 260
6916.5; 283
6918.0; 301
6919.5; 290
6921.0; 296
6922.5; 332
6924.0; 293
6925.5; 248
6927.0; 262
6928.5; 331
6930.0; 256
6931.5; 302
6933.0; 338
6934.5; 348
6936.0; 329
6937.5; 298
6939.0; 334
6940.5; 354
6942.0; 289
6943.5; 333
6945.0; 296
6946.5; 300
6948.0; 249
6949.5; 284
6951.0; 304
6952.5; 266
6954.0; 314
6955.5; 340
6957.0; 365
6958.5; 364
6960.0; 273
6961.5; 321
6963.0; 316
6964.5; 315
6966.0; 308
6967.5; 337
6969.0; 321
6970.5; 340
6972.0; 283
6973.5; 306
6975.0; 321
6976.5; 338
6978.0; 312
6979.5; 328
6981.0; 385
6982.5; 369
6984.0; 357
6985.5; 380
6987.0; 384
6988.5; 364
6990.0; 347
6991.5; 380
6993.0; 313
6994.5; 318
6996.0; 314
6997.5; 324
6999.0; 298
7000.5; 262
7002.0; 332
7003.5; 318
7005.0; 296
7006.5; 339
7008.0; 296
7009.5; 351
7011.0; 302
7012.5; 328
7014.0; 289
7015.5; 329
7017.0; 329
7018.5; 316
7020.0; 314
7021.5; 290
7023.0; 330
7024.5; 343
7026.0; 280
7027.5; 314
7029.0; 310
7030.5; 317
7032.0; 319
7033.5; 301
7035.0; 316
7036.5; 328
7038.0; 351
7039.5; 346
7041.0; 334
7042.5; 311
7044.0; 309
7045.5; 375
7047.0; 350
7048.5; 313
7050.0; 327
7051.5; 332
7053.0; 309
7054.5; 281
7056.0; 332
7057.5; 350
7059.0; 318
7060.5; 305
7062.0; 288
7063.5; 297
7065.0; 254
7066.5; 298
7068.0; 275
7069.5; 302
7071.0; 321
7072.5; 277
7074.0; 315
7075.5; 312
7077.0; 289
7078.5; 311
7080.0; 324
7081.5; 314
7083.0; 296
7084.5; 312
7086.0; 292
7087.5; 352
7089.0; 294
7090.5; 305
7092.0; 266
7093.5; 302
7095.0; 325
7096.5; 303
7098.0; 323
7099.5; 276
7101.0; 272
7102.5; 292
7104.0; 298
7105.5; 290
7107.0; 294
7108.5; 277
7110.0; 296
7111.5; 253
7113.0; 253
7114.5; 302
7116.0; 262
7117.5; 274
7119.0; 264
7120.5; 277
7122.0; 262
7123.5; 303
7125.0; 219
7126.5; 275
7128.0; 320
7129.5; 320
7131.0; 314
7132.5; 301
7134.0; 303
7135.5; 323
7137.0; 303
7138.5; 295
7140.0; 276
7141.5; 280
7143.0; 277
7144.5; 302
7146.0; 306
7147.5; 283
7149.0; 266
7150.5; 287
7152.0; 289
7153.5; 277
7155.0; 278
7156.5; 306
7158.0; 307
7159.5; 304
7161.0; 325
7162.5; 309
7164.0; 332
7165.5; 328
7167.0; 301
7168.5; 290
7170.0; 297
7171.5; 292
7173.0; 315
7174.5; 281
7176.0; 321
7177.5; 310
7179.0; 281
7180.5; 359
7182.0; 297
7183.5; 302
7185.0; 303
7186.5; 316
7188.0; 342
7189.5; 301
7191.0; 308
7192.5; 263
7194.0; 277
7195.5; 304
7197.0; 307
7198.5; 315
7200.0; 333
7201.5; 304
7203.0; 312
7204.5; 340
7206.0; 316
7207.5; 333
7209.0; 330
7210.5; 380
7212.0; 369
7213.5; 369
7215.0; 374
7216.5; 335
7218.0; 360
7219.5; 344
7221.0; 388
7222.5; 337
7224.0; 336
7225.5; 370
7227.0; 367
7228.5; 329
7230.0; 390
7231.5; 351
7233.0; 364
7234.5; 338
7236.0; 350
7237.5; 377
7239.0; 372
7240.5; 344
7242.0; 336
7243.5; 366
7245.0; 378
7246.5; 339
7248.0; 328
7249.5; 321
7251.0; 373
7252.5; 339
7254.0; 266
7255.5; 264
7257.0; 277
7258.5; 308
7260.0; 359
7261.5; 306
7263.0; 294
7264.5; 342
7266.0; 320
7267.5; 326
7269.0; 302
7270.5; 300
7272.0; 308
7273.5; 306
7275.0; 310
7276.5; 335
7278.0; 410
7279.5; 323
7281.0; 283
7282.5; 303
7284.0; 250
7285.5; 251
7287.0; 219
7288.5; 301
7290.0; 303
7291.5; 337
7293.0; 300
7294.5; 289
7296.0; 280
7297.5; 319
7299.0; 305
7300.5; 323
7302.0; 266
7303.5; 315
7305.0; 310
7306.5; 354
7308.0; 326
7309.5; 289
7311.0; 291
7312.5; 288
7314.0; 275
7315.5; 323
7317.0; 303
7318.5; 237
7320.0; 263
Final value 1.20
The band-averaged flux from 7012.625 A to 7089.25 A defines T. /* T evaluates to 314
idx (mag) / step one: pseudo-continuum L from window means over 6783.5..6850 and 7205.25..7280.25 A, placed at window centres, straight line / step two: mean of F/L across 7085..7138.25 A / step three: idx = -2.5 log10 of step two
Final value 0.14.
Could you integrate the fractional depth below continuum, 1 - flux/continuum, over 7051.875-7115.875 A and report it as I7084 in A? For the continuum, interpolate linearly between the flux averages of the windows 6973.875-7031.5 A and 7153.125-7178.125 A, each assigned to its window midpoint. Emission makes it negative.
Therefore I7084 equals 3.5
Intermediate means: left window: 327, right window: 305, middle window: 299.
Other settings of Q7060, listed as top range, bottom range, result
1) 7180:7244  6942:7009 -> 1.12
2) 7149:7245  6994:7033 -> 1.09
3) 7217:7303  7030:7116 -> 1.12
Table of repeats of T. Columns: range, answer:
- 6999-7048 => 319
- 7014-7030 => 314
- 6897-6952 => 296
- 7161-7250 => 331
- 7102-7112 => 286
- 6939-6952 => 302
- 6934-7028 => 322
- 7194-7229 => 340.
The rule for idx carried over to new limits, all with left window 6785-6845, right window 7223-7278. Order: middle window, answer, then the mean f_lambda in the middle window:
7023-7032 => 0.03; 315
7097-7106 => 0.12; 292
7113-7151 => 0.14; 287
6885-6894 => 0.07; 295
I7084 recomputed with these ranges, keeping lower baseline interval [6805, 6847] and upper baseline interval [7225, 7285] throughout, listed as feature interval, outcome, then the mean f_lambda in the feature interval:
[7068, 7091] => 1.03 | 307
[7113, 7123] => 1.56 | 273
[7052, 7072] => 1.11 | 302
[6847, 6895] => 1.90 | 298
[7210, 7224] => -1.36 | 360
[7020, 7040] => 0.01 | 318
